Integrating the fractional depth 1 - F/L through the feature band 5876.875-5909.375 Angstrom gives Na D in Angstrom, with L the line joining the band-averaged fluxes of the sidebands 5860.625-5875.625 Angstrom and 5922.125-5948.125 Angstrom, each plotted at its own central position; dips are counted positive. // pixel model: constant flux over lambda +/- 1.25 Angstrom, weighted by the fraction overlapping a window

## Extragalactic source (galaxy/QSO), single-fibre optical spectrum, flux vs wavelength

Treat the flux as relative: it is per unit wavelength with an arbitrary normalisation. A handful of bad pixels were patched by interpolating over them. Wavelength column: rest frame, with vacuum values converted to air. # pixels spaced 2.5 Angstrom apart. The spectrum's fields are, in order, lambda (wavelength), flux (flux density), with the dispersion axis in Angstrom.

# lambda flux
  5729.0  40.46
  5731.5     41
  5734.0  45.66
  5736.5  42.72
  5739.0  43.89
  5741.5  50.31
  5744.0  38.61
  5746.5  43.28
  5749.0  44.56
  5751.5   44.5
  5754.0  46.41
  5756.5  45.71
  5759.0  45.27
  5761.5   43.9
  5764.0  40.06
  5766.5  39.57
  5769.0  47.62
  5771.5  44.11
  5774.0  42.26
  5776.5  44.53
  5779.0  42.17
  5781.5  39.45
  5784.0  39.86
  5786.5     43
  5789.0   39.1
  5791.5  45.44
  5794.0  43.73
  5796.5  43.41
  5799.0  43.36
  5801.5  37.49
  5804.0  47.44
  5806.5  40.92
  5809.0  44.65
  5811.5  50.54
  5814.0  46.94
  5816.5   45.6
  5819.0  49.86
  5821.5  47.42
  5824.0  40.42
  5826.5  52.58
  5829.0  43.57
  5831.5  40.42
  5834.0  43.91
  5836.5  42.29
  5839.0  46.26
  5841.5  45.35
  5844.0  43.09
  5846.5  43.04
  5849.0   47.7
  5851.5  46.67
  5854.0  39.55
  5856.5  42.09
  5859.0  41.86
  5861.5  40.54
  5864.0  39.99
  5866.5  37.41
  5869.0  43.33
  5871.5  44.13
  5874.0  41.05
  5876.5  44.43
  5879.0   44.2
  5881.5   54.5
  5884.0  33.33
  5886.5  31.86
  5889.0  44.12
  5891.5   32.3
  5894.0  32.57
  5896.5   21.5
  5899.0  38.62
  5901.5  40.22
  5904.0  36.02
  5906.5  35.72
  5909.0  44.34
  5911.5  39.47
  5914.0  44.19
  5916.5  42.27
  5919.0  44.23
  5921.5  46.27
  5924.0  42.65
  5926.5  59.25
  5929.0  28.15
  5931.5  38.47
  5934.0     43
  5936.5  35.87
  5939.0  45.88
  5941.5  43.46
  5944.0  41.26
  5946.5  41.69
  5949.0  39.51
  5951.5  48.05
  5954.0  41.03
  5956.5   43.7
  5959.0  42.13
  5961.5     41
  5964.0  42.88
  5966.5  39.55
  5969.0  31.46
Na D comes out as 3.0 Angstrom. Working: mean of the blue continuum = 41.2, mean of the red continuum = 42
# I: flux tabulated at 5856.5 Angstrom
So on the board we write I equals 42.09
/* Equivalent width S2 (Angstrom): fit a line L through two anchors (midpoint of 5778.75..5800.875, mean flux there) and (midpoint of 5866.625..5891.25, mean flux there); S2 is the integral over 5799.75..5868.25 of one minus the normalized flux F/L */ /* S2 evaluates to -3.4 Angstrom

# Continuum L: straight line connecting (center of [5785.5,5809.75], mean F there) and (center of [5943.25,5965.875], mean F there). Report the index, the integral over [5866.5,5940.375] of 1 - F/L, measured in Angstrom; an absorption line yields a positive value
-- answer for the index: 3.66 Angstrom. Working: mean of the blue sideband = 42.8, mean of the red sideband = 42.3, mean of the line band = 40.4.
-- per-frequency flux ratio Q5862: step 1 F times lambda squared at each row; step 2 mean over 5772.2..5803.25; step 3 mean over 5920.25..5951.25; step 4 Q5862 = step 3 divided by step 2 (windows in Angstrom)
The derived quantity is 1.06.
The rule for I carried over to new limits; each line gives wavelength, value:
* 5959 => 42.13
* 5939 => 45.88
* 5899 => 38.62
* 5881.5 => 54.5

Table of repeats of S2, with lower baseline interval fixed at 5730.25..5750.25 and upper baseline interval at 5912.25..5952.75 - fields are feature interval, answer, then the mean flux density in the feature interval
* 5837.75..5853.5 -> -0.69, 45.1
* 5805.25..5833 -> -1.52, 45.7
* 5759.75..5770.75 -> 0.17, 43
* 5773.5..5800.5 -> 0.72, 42.4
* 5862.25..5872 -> 0.48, 41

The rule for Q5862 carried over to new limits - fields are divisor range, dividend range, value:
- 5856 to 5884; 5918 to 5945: 1.02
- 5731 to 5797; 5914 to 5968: 1.04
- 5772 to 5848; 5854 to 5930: 0.94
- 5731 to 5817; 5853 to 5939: 0.96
